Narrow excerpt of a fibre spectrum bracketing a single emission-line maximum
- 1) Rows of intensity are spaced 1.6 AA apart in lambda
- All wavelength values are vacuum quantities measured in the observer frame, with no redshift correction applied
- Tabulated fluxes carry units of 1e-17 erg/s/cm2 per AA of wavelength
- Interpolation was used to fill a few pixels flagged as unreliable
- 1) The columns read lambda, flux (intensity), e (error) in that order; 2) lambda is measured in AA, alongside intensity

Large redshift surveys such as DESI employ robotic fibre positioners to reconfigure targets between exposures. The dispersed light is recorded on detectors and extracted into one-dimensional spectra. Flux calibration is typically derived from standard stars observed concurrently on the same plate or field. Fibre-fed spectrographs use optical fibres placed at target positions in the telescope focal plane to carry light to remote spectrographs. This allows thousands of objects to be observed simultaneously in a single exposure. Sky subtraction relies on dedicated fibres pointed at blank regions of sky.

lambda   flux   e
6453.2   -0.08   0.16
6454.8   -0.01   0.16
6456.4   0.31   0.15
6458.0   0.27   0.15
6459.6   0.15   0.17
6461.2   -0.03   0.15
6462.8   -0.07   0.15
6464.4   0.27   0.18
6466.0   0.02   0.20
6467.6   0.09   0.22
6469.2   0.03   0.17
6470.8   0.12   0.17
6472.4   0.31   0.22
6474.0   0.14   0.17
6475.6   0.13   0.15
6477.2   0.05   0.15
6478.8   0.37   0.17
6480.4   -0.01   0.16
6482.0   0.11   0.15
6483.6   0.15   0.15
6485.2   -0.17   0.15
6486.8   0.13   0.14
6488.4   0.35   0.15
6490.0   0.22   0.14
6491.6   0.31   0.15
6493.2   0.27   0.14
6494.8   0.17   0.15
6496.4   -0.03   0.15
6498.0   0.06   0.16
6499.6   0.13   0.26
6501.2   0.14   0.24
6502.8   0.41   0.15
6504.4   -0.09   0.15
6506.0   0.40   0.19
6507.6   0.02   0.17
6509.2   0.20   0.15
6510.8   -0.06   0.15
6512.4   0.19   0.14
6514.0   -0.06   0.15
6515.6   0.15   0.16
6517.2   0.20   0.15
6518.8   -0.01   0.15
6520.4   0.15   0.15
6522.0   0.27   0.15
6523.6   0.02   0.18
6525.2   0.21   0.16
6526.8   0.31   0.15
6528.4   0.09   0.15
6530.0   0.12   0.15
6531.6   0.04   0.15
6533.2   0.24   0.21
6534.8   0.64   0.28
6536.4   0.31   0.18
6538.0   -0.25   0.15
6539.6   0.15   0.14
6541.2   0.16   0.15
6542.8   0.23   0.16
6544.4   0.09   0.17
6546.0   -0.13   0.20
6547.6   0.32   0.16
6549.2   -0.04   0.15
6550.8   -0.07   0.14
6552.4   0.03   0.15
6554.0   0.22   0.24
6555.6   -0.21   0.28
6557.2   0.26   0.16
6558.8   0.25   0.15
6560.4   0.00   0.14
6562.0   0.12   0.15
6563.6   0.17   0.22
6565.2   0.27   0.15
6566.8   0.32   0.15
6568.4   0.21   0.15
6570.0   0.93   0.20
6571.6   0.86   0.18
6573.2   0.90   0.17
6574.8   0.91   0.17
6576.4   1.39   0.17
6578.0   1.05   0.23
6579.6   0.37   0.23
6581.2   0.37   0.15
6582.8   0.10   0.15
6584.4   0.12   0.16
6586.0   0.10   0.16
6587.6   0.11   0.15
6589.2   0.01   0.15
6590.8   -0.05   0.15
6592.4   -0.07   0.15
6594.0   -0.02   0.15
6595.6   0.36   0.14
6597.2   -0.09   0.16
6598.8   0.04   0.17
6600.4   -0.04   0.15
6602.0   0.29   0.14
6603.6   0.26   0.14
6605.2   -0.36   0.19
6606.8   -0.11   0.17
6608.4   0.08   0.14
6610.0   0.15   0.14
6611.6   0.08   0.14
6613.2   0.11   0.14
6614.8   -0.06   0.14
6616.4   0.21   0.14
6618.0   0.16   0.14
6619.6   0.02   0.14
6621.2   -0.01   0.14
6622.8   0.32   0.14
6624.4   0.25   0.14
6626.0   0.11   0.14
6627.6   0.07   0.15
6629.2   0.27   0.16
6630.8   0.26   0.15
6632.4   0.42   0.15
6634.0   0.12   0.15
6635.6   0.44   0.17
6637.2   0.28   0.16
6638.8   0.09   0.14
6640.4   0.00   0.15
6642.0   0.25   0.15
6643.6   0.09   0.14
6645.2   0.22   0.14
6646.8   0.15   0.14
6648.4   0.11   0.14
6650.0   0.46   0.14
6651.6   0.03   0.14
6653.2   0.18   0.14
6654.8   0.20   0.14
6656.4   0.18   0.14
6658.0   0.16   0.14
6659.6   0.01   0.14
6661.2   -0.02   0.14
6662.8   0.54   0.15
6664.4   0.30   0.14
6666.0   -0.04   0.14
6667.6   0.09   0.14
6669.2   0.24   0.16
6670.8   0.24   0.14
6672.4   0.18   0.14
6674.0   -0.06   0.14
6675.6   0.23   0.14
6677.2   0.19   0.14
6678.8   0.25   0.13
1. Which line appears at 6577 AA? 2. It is [O II]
